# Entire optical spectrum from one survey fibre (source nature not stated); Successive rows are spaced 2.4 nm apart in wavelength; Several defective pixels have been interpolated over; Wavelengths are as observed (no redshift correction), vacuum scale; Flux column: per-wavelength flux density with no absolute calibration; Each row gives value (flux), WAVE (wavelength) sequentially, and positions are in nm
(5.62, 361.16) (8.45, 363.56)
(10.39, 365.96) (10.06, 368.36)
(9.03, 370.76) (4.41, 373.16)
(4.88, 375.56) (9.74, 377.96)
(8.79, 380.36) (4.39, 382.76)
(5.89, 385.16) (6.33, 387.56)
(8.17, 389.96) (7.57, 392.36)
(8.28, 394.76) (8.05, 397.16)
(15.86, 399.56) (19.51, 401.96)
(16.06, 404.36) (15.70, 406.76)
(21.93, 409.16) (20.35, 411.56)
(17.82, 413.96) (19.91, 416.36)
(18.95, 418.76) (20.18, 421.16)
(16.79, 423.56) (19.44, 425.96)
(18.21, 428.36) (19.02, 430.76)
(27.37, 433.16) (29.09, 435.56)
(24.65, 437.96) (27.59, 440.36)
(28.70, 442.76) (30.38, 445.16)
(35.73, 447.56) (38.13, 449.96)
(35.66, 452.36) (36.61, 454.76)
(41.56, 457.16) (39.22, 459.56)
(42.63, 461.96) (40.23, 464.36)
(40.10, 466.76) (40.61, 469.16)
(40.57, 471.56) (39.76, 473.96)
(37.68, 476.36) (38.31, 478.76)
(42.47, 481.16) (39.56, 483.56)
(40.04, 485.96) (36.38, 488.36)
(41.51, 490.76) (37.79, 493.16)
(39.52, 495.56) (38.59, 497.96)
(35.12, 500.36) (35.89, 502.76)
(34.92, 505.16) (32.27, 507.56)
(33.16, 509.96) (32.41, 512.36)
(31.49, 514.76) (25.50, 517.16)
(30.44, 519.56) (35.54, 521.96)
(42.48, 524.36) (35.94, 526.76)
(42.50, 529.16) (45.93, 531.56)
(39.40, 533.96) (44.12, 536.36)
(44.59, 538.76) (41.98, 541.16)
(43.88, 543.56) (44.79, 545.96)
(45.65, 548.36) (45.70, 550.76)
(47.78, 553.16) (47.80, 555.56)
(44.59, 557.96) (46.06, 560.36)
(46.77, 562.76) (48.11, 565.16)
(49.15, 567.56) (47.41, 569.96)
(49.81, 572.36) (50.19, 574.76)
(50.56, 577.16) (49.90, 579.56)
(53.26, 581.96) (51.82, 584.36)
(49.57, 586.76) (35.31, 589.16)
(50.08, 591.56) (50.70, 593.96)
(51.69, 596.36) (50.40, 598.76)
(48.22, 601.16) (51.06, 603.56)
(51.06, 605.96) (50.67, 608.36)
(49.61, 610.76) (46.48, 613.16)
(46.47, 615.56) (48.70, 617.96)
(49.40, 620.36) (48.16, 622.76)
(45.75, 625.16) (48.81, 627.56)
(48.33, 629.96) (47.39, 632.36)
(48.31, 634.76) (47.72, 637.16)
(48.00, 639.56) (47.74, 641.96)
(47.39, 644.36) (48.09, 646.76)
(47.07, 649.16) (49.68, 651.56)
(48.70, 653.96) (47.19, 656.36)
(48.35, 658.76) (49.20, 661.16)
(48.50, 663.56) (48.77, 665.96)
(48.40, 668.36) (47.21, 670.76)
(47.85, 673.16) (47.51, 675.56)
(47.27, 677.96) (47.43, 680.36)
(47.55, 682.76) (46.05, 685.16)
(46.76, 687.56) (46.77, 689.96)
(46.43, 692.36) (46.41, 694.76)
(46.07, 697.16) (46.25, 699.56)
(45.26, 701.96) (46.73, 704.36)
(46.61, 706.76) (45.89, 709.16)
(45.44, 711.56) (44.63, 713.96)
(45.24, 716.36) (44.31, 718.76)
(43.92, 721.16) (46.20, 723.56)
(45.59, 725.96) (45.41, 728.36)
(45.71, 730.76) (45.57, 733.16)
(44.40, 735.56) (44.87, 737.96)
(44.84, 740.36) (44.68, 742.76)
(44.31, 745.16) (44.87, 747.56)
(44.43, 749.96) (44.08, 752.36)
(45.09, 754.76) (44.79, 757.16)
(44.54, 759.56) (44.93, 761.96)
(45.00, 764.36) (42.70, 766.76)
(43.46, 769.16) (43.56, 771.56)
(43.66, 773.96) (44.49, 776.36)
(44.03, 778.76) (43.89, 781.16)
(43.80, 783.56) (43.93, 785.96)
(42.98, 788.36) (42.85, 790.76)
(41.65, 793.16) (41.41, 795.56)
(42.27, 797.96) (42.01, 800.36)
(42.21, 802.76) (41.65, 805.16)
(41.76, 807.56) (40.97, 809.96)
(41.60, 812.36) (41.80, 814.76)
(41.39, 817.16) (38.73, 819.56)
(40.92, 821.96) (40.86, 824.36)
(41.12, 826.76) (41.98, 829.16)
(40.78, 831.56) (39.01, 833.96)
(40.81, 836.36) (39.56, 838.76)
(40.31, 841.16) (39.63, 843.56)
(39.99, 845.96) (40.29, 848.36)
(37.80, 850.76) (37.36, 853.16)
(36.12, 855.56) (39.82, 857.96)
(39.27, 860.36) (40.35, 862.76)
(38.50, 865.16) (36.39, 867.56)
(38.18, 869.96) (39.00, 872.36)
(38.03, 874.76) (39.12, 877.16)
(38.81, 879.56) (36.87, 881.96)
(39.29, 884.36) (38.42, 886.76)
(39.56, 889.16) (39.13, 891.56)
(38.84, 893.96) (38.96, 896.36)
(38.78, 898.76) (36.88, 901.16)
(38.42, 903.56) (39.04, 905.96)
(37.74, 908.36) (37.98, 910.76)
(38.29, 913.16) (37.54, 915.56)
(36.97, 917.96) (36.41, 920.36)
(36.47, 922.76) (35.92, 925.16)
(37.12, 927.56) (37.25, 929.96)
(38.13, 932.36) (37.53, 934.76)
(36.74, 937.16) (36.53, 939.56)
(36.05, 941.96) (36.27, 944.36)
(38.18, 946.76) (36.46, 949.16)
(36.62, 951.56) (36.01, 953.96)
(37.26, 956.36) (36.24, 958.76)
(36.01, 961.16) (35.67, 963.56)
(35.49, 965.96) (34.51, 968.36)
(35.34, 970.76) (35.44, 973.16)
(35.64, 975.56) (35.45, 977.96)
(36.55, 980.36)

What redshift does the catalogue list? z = 0.00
